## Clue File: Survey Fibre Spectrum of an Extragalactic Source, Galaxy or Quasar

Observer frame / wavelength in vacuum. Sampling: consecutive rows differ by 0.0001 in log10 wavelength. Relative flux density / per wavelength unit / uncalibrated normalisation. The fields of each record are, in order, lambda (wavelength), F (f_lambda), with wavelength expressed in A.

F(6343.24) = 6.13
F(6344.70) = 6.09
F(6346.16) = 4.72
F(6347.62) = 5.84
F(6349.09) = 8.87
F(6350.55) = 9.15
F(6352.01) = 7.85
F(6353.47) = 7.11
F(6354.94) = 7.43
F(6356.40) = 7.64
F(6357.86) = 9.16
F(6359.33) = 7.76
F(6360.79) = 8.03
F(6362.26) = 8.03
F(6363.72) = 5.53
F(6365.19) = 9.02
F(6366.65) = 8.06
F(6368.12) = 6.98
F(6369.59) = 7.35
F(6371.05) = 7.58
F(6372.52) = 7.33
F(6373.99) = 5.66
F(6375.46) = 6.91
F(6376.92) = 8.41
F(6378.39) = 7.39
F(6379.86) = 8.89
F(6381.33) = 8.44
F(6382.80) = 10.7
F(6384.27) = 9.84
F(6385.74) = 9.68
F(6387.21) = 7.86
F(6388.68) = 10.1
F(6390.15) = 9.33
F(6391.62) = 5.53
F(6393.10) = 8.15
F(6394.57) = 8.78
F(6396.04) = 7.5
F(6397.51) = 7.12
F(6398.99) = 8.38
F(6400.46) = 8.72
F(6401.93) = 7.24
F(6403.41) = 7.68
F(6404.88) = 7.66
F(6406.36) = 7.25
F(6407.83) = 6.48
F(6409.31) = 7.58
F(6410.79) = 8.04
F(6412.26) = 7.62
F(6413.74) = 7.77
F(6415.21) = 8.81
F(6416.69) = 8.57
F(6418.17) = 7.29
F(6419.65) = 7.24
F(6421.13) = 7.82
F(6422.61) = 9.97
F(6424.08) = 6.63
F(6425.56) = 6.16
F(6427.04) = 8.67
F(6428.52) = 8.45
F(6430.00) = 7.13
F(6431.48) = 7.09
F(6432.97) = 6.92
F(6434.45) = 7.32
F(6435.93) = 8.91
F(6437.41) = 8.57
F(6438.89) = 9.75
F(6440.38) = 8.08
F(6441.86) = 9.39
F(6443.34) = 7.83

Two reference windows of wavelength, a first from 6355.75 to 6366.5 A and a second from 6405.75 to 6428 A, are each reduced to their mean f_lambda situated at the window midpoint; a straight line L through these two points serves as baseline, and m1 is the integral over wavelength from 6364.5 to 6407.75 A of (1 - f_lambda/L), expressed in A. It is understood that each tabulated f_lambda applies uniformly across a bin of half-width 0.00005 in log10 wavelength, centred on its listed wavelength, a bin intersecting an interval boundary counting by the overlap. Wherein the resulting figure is -1.1 A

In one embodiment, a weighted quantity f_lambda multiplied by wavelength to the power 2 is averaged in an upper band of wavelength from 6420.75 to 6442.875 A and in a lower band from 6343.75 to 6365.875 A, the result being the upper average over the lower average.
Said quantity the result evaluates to 1.11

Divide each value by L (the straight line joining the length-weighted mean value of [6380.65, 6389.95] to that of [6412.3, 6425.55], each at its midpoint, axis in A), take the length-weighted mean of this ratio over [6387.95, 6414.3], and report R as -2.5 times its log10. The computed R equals 0.12 mag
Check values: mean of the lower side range 9.44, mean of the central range 7.83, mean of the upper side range 7.89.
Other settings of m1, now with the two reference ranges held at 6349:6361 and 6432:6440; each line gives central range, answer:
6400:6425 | 1.31 A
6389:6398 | 0.33 A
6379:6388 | -1.19 A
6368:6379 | 1.23 A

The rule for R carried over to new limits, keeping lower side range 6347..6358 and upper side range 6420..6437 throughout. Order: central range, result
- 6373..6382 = 0.03 mag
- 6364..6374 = 0.05 mag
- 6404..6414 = 0.04 mag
